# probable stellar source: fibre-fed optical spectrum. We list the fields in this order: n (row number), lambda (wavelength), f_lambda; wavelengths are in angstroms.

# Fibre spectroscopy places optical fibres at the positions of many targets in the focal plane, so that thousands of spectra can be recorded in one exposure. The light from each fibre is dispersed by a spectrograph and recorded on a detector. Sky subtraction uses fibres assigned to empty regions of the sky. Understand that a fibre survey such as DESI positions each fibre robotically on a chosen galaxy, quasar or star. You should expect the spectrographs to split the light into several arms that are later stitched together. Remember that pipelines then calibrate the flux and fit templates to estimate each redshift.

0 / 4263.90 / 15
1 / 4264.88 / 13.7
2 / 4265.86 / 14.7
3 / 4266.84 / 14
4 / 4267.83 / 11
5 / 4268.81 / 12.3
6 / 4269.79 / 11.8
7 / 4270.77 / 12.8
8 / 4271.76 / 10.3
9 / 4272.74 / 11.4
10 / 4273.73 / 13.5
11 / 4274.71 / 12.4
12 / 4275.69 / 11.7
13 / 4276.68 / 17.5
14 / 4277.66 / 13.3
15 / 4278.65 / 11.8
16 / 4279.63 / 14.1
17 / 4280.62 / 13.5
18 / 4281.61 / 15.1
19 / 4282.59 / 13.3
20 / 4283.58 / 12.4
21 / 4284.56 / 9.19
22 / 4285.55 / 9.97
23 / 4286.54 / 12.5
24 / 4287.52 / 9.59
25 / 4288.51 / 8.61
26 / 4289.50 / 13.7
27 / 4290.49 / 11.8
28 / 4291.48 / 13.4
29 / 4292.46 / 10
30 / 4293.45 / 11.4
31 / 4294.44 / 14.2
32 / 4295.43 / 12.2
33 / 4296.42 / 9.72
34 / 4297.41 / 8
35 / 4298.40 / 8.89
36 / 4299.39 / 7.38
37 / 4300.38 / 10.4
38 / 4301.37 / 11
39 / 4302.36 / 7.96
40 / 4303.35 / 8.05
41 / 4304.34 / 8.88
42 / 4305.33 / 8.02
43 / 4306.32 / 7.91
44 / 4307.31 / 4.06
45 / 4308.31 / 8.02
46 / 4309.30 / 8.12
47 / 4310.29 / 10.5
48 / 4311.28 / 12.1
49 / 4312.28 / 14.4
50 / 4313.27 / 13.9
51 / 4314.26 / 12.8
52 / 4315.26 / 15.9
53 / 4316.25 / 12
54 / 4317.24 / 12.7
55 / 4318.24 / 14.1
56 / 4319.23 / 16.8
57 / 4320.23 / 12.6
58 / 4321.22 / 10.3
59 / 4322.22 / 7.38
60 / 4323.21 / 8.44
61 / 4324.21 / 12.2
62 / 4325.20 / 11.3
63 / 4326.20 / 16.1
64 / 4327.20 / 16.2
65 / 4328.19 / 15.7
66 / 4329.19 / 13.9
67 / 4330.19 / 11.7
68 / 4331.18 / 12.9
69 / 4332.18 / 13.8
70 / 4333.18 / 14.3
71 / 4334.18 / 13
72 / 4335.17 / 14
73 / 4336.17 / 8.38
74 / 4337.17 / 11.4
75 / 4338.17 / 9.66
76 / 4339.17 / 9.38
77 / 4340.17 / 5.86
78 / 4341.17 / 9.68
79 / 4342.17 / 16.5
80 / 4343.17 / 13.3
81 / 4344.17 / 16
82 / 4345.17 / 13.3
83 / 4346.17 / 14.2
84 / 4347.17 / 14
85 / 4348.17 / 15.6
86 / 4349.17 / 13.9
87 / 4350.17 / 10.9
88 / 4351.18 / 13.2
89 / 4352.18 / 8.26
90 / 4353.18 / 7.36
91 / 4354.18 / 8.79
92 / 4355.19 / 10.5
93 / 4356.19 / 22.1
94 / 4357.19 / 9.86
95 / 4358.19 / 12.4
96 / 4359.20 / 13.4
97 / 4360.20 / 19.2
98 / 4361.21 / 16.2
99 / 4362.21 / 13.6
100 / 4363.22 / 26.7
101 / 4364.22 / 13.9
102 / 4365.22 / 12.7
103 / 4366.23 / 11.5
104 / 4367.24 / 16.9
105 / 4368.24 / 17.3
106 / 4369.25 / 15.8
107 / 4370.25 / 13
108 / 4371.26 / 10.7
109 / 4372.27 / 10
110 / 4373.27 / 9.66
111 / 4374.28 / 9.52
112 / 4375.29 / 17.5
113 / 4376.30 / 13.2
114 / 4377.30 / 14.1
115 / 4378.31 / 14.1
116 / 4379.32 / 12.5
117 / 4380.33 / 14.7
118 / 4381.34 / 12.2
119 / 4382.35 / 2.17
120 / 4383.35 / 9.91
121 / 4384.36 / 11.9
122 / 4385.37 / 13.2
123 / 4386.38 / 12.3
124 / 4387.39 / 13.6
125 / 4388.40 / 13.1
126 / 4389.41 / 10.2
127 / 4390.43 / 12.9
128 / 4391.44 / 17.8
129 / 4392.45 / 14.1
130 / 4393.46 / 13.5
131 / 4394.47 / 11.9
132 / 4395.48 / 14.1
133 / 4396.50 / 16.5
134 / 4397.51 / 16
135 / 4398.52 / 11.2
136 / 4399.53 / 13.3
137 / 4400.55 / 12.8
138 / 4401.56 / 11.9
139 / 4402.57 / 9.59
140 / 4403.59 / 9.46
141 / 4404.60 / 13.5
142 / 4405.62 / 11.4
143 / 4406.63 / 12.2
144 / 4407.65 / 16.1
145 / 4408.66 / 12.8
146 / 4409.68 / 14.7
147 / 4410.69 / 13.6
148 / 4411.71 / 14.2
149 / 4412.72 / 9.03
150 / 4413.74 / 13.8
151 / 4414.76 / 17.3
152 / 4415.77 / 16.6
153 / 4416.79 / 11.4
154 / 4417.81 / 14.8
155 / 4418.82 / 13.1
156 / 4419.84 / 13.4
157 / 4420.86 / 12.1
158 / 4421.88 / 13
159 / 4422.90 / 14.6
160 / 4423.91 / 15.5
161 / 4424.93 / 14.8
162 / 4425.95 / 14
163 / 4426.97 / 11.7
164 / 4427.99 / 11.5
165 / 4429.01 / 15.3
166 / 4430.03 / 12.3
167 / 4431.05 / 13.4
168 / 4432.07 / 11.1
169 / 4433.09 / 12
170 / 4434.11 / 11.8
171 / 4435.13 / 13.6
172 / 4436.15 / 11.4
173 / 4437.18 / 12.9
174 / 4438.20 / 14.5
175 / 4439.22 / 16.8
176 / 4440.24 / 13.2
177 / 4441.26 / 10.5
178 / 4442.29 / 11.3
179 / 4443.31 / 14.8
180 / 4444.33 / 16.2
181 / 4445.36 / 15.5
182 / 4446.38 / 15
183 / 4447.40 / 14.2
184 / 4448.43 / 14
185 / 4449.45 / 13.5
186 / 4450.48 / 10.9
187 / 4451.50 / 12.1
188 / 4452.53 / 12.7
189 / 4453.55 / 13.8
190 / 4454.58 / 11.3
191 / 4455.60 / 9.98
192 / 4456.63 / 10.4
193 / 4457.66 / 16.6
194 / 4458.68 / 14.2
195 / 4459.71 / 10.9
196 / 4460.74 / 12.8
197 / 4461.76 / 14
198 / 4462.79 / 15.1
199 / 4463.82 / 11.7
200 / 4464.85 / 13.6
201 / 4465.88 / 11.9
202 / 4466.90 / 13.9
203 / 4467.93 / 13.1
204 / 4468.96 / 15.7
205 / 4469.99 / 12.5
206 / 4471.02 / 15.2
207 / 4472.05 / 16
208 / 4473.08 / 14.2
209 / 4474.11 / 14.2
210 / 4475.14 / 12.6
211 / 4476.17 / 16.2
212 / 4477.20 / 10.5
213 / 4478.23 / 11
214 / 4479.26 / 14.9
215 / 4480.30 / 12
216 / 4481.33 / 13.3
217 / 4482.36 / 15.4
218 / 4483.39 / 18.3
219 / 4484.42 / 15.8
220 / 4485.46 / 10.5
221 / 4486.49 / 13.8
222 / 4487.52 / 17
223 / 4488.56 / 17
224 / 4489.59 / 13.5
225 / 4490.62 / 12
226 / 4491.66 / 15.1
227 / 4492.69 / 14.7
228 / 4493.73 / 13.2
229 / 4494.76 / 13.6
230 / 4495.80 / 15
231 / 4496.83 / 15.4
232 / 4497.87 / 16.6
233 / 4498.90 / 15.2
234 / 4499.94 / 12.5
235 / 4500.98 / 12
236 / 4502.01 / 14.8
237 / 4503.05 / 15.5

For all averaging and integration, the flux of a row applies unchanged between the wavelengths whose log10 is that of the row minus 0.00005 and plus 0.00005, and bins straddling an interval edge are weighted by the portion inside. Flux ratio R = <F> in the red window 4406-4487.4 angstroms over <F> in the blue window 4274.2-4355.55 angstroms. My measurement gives 1.16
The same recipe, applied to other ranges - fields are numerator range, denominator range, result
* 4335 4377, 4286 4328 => 1.18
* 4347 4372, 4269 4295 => 1.13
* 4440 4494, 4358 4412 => 1.02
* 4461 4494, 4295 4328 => 1.28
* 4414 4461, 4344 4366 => 0.96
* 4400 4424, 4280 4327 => 1.18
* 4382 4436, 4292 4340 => 1.15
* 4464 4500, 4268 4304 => 1.23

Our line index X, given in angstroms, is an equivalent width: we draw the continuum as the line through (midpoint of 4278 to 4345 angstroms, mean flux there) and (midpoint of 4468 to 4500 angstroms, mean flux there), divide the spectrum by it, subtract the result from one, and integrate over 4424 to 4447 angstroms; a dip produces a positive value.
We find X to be 0.2 angstroms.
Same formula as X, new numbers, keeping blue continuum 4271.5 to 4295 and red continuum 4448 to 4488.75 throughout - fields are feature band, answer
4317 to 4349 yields -0.07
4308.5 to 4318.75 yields -0.02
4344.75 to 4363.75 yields -1.63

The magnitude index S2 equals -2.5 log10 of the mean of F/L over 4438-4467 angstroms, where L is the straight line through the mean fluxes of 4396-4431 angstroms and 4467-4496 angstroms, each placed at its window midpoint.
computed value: 0.04 mag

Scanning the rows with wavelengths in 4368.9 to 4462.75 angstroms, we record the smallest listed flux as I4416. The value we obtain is 2.17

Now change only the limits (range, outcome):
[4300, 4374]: 4.06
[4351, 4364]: 7.36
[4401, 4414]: 9.03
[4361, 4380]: 9.52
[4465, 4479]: 10.5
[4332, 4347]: 5.86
